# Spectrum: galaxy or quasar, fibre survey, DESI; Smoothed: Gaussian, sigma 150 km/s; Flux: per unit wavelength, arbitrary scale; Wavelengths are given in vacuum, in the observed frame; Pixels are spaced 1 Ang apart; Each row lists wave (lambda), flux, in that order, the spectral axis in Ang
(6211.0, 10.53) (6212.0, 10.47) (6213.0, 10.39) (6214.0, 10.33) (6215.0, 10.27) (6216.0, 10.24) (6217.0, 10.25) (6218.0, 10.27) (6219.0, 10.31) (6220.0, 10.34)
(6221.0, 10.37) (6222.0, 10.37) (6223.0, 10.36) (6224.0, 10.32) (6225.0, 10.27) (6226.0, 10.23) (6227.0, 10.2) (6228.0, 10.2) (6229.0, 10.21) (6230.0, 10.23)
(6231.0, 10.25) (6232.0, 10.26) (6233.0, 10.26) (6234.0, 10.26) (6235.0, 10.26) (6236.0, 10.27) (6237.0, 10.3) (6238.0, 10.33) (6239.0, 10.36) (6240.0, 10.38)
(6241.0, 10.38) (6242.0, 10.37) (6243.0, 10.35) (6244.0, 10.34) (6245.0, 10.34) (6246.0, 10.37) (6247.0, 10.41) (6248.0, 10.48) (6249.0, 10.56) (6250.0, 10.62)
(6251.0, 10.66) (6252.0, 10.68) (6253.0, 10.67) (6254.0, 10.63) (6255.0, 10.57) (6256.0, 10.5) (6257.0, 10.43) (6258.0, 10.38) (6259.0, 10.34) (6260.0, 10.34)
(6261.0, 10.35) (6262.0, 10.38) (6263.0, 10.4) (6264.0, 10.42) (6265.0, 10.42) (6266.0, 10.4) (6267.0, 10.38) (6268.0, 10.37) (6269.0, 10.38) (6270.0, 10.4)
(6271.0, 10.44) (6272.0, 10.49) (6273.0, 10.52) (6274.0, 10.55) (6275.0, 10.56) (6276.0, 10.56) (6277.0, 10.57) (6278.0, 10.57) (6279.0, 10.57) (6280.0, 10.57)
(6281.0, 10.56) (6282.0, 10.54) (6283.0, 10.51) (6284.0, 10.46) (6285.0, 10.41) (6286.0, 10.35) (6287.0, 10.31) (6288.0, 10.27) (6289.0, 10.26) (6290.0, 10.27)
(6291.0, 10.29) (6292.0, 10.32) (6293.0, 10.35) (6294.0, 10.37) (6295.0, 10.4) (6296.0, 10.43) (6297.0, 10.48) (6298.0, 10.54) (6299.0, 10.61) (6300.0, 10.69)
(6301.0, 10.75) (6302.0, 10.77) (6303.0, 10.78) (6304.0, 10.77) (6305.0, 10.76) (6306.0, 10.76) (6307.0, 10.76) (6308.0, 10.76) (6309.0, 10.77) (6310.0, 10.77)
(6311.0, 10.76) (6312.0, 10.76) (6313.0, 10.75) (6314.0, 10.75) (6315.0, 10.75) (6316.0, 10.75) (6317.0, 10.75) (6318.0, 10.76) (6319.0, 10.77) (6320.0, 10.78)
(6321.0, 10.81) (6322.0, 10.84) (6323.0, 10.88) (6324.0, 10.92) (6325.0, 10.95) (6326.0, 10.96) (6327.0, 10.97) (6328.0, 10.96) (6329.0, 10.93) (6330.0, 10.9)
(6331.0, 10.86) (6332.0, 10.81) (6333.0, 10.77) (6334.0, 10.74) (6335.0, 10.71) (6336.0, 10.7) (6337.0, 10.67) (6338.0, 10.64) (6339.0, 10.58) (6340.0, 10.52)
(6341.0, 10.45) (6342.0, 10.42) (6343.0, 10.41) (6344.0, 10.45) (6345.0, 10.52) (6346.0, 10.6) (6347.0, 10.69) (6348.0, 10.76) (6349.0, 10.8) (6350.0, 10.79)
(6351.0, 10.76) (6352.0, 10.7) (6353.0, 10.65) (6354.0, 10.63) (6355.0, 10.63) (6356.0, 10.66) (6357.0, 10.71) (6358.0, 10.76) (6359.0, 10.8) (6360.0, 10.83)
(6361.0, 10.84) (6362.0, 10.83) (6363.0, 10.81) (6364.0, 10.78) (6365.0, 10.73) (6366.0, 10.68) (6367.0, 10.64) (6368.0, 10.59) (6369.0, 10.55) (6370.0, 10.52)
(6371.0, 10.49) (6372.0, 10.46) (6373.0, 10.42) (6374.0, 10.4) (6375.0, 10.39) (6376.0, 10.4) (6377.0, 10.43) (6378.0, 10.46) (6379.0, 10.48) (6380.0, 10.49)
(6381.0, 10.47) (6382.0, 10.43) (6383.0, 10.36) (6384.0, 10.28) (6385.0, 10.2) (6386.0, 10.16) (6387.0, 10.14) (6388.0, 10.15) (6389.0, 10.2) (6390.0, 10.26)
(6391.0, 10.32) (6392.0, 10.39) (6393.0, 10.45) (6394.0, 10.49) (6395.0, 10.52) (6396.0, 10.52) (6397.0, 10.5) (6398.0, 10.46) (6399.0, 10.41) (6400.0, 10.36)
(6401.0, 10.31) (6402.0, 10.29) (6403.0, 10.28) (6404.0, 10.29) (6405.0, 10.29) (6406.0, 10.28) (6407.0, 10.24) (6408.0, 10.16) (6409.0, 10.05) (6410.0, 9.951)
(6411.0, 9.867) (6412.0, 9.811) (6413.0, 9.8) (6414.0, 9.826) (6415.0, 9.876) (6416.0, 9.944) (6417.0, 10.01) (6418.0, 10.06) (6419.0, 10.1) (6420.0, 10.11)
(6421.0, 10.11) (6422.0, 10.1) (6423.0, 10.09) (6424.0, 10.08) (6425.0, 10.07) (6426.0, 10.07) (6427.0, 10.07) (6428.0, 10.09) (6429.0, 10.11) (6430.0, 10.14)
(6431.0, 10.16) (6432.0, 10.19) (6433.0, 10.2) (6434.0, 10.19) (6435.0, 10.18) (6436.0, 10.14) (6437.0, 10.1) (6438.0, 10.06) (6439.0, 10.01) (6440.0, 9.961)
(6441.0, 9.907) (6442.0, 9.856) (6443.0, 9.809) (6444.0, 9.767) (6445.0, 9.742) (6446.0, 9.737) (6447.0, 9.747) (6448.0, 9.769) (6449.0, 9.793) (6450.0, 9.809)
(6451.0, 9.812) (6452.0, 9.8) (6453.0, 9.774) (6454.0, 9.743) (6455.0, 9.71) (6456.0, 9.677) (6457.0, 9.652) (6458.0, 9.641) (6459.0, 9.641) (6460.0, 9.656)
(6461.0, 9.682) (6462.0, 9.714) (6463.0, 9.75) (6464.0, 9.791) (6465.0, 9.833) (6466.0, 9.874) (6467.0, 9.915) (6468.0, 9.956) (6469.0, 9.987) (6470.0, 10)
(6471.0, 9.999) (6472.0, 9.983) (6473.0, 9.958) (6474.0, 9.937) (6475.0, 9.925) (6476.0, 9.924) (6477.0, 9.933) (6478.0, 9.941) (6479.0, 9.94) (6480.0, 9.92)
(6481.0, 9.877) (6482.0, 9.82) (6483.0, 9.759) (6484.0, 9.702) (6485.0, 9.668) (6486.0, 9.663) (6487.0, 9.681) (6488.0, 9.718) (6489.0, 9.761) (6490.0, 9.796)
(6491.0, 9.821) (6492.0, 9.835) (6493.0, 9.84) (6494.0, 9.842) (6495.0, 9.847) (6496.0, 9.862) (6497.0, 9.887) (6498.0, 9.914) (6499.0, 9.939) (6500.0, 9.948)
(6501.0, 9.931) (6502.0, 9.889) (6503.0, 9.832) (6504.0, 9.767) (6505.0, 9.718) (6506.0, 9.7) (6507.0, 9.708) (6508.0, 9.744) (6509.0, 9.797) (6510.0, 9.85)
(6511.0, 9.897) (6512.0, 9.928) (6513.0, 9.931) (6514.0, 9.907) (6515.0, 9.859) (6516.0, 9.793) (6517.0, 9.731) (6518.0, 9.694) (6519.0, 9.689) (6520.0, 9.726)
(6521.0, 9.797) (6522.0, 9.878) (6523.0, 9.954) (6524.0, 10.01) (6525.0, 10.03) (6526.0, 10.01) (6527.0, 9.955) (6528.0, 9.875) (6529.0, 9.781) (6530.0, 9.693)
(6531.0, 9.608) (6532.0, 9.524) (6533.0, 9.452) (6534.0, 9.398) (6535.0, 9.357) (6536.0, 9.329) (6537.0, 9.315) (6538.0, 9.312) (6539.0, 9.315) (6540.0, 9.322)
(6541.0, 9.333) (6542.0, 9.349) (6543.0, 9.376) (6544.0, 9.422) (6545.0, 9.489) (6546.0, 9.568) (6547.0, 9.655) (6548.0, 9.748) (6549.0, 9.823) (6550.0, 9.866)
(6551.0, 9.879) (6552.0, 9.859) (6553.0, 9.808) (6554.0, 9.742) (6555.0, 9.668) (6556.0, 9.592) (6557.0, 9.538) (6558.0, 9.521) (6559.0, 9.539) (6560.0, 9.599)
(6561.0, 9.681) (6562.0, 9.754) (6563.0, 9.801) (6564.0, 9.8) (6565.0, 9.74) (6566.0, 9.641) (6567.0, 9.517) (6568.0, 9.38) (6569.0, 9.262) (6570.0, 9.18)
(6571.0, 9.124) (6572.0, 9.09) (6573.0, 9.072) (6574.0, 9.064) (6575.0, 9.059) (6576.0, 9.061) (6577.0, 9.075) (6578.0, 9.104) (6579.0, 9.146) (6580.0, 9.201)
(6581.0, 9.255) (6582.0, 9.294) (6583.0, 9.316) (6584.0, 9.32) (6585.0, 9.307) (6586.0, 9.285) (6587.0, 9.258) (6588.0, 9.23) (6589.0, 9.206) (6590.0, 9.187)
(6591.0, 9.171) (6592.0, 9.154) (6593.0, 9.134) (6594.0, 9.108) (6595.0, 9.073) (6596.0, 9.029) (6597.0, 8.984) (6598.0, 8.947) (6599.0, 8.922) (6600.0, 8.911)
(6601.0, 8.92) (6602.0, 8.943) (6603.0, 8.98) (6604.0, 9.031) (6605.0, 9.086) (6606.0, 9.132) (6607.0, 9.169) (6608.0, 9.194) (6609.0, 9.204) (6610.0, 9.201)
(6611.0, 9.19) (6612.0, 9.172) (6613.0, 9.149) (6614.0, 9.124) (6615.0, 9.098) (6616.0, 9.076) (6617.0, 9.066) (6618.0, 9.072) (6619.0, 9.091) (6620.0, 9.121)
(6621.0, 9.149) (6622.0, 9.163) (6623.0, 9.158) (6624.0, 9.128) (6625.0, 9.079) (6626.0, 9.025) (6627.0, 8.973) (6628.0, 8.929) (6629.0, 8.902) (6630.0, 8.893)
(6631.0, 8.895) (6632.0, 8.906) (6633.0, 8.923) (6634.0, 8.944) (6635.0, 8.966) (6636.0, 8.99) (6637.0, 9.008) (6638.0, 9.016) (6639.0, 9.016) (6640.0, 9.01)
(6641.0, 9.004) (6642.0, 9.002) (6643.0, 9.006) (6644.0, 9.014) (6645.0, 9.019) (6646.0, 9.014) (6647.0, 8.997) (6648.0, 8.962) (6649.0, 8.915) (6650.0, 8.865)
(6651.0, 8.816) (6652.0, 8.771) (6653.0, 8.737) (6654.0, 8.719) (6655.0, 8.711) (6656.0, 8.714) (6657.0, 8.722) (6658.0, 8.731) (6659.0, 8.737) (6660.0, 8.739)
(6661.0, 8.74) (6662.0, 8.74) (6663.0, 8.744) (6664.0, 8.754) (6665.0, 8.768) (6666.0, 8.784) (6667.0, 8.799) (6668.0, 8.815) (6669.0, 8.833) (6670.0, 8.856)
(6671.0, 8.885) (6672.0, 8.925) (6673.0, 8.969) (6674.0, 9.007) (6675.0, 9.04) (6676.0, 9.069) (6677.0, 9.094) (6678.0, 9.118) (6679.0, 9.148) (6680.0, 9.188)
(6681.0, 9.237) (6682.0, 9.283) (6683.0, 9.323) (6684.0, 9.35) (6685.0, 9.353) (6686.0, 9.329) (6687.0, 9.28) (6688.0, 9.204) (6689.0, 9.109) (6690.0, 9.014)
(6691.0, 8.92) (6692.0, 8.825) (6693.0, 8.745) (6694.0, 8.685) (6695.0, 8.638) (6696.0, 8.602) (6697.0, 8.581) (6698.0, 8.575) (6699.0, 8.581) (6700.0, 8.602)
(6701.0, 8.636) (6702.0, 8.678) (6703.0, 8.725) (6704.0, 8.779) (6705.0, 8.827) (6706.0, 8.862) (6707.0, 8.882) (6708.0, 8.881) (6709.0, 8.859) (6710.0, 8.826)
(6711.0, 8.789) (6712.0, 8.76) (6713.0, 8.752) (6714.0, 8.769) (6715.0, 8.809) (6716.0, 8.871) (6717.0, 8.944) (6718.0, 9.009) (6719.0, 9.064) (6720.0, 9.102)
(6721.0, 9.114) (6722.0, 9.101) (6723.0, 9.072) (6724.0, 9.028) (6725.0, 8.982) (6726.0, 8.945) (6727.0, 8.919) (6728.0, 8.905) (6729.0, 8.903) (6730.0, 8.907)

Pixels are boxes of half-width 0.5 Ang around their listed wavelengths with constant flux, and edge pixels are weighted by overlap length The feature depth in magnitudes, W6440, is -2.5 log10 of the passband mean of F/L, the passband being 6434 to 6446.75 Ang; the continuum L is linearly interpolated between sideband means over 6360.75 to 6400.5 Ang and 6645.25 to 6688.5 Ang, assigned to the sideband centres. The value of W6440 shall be 0.02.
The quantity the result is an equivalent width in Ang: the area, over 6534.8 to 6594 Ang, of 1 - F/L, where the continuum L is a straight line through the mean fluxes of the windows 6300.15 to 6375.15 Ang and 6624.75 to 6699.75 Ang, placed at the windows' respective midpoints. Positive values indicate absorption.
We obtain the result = 0.36 Ang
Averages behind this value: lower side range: 10.7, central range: 9.41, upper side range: 8.93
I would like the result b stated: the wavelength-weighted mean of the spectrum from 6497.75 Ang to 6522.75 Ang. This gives 9.82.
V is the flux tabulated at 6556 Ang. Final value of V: 9.592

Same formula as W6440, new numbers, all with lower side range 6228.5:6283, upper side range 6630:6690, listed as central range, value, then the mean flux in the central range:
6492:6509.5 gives -0.033 mag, 9.83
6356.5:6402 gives -0.053 mag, 10.5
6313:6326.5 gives -0.064 mag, 10.8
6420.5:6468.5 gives -0.018 mag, 9.91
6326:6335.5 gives -0.072 mag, 10.9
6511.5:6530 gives -0.044 mag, 9.86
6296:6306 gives -0.042 mag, 10.7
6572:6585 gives 0.011 mag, 9.17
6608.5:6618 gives -0.001 mag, 9.14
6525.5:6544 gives -0.011 mag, 9.51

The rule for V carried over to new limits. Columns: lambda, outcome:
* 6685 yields 9.353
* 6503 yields 9.832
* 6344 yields 10.45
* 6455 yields 9.71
